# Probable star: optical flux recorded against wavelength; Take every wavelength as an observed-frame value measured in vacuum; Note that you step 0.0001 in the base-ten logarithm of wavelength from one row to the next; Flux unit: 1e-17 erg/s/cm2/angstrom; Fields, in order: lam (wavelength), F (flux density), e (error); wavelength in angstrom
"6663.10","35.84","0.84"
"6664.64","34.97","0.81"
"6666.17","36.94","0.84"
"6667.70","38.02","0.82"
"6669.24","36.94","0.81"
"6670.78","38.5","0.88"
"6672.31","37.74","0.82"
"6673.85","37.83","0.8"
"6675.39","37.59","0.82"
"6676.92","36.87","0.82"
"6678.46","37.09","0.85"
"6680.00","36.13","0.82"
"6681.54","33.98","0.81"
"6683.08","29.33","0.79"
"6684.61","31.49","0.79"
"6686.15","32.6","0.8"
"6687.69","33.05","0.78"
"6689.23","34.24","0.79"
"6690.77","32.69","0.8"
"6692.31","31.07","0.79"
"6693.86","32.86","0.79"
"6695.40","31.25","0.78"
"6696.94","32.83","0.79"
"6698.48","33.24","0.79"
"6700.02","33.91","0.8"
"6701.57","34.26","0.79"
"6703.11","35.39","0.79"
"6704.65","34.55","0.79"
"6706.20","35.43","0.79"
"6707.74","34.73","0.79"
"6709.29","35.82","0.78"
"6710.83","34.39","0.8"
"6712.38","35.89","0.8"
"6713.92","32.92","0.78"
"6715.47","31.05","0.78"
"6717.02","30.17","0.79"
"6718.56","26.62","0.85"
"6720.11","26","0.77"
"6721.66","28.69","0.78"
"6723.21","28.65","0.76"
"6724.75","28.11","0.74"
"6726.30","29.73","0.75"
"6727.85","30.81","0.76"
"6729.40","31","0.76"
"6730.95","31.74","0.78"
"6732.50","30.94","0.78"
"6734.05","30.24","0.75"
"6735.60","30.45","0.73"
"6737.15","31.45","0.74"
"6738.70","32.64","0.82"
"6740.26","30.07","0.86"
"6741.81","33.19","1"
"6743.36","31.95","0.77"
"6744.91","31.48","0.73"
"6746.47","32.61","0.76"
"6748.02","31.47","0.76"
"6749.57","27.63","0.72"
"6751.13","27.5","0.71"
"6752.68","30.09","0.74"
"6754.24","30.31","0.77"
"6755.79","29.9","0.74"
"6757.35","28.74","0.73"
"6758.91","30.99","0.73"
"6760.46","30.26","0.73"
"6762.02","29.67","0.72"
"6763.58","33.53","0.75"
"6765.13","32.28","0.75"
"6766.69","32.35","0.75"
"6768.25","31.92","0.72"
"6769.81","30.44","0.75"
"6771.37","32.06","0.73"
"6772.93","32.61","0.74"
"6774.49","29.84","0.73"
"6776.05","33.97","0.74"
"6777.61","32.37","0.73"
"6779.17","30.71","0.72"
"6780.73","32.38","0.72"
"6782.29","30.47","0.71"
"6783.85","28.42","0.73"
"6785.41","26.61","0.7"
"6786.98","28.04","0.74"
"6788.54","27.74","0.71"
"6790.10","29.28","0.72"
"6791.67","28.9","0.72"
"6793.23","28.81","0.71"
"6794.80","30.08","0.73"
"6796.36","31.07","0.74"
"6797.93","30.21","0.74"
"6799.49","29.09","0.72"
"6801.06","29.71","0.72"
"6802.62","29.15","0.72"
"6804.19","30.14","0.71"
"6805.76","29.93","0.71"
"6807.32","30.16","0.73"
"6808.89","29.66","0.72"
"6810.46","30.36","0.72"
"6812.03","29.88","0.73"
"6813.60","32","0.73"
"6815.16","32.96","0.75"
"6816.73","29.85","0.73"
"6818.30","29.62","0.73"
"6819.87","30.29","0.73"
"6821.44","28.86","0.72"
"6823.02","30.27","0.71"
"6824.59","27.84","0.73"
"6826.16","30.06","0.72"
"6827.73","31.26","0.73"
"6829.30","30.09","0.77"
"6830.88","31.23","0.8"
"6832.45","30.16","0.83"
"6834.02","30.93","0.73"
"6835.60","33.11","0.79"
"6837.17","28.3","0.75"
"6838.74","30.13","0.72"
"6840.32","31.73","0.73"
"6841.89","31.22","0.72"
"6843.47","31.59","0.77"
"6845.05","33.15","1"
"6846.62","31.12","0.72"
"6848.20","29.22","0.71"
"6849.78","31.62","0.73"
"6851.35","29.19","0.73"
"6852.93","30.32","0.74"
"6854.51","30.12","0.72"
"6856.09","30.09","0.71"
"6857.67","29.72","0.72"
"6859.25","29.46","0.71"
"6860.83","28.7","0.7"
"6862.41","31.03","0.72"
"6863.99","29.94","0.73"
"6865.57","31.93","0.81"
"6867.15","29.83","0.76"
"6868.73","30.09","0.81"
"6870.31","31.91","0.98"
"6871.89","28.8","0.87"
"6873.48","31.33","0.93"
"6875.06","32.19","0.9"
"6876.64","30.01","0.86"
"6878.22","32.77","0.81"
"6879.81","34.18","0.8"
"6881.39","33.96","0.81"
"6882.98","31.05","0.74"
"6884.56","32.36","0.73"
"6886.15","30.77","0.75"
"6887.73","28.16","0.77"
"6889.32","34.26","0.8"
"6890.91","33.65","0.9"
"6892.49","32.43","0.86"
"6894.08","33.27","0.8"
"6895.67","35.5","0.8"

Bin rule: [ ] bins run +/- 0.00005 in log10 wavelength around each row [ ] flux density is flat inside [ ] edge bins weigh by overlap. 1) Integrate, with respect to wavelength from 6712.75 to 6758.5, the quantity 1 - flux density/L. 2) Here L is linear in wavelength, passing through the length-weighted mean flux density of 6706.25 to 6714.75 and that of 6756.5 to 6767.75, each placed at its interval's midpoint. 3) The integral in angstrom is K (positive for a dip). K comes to 3.75 angstrom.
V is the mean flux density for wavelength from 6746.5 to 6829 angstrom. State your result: 30.2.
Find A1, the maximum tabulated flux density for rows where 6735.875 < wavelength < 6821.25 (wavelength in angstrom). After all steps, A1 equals 33.97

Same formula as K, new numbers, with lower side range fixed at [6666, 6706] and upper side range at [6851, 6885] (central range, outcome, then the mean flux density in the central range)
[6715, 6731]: 2.2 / 29.2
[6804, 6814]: 0.6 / 30.2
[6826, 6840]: 0.4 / 30.6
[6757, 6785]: 1.4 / 31.3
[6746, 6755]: 0.9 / 29.8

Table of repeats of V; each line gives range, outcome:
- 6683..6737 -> 31.9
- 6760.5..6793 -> 30.6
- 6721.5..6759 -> 30.4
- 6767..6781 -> 31.8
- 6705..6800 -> 30.8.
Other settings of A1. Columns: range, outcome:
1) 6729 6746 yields 33.19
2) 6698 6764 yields 35.89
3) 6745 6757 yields 32.61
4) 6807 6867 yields 33.15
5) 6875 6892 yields 34.26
